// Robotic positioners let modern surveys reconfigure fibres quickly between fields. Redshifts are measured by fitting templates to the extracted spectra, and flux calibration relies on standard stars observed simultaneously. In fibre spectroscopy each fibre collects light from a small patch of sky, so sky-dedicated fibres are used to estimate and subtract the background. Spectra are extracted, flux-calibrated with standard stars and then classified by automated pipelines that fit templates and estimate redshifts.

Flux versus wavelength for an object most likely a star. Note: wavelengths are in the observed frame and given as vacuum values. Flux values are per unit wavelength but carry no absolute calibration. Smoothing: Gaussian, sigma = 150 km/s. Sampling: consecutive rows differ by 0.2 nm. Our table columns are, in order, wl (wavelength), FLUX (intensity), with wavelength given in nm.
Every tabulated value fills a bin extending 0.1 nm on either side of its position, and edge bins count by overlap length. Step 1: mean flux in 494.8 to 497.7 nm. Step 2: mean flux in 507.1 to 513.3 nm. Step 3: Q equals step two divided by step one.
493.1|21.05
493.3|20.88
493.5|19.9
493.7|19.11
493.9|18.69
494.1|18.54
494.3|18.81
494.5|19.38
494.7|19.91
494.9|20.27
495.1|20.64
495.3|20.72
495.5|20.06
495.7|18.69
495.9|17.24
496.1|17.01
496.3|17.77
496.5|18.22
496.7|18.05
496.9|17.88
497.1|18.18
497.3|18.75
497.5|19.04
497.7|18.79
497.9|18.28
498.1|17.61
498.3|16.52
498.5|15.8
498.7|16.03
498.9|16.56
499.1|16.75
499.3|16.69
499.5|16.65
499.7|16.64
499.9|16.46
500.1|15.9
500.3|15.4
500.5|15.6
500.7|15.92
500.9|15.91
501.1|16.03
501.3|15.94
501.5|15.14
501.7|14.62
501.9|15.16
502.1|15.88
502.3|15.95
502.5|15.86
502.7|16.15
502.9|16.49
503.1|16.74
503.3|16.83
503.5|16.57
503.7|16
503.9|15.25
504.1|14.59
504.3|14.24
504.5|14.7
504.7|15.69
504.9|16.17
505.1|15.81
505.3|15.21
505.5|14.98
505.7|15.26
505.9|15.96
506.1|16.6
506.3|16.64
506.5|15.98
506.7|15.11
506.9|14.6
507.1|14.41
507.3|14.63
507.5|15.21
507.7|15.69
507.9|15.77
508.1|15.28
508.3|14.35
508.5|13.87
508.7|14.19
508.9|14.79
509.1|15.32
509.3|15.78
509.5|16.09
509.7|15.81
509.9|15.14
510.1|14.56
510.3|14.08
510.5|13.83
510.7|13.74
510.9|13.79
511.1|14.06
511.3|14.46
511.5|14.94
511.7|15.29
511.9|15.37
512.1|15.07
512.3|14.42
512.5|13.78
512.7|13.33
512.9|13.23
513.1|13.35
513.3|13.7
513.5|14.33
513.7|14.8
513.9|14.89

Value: 0.8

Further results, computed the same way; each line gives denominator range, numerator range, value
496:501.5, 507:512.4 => 0.87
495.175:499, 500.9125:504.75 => 0.87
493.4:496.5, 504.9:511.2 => 0.79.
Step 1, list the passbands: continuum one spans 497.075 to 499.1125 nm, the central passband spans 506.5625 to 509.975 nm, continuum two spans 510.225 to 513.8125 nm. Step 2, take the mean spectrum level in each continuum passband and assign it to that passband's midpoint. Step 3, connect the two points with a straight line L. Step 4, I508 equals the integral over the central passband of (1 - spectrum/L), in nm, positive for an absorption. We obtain 0.00 nm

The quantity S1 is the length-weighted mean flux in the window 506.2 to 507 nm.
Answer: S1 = 15.6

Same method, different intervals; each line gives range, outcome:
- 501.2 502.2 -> 15.3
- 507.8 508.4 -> 15.1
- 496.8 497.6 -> 18.5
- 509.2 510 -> 15.7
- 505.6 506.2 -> 15.9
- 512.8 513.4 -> 13.4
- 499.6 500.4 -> 16.1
